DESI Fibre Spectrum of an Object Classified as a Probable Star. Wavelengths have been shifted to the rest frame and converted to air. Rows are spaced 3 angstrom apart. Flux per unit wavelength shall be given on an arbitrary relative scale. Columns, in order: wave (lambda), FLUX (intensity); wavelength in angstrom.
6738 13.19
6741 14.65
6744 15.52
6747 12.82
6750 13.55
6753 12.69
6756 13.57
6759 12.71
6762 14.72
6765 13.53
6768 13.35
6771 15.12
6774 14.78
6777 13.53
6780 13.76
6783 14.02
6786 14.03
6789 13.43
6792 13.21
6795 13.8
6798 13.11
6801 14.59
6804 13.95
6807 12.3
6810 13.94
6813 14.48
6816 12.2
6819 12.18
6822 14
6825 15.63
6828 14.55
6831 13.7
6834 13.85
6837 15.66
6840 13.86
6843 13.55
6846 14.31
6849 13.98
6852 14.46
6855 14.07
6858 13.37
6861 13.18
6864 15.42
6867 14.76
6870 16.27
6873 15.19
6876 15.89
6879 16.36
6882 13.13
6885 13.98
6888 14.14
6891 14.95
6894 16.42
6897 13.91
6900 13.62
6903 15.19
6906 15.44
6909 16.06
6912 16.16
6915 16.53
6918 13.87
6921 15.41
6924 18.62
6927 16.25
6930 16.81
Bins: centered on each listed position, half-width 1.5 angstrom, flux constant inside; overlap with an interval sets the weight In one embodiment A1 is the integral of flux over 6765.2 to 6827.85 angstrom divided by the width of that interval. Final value 13.8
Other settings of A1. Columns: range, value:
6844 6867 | 14.1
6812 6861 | 14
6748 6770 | 13.5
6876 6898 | 14.8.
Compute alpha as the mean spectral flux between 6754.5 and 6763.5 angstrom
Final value 13.7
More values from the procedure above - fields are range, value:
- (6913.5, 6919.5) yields 15.2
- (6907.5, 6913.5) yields 16.1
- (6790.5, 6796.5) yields 13.5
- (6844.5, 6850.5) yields 14.1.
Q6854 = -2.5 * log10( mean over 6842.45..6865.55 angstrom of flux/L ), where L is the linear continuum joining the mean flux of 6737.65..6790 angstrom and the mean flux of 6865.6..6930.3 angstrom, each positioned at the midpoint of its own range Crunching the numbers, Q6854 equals 0.06 mag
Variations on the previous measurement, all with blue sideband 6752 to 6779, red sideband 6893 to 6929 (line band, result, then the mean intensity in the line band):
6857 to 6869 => 0.05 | 14.3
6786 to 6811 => 0.05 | 13.6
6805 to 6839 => 0.05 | 13.9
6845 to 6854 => 0.05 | 14.2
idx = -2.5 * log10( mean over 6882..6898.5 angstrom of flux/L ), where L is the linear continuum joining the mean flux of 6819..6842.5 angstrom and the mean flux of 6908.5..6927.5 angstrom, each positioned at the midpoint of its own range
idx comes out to 0.07 mag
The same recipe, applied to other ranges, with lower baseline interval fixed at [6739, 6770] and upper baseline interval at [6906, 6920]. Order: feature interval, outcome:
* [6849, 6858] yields 0.06 mag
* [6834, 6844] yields 0.03 mag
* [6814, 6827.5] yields 0.07 mag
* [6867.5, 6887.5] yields 0.01 mag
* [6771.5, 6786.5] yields -0.01 mag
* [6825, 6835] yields 0.03 mag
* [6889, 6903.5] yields 0.05 mag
